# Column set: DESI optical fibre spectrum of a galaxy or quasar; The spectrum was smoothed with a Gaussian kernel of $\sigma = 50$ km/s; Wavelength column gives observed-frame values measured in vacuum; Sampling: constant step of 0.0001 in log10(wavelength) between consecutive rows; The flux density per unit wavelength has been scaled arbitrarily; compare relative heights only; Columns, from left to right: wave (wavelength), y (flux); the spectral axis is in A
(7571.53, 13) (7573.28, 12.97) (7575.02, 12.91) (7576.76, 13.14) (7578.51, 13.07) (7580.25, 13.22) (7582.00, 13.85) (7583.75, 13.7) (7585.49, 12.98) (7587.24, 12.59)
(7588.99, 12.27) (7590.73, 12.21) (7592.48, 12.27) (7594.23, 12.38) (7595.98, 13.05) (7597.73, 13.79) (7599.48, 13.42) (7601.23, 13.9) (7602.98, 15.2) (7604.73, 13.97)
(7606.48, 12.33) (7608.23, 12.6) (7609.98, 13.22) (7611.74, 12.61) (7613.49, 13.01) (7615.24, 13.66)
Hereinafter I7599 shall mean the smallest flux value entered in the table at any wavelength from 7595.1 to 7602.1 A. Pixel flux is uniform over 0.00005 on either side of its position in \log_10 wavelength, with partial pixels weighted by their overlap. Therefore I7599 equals 13.05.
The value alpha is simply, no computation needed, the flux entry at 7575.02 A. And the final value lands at 12.91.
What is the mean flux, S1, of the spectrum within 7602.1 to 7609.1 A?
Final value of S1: 13.5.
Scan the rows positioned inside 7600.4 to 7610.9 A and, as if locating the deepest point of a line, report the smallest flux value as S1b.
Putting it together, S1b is 12.33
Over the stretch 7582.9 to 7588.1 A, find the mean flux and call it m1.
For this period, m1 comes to 13.1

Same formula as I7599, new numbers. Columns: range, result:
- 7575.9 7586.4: 12.98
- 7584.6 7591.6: 12.21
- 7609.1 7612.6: 12.61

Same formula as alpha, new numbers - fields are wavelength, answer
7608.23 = 12.6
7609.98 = 13.22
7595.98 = 13.05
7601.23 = 13.9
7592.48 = 12.27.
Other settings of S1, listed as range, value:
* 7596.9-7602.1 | 13.7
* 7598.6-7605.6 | 14.1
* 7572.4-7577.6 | 13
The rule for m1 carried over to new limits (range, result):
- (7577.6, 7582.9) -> 13.4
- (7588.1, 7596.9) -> 12.4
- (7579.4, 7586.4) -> 13.4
